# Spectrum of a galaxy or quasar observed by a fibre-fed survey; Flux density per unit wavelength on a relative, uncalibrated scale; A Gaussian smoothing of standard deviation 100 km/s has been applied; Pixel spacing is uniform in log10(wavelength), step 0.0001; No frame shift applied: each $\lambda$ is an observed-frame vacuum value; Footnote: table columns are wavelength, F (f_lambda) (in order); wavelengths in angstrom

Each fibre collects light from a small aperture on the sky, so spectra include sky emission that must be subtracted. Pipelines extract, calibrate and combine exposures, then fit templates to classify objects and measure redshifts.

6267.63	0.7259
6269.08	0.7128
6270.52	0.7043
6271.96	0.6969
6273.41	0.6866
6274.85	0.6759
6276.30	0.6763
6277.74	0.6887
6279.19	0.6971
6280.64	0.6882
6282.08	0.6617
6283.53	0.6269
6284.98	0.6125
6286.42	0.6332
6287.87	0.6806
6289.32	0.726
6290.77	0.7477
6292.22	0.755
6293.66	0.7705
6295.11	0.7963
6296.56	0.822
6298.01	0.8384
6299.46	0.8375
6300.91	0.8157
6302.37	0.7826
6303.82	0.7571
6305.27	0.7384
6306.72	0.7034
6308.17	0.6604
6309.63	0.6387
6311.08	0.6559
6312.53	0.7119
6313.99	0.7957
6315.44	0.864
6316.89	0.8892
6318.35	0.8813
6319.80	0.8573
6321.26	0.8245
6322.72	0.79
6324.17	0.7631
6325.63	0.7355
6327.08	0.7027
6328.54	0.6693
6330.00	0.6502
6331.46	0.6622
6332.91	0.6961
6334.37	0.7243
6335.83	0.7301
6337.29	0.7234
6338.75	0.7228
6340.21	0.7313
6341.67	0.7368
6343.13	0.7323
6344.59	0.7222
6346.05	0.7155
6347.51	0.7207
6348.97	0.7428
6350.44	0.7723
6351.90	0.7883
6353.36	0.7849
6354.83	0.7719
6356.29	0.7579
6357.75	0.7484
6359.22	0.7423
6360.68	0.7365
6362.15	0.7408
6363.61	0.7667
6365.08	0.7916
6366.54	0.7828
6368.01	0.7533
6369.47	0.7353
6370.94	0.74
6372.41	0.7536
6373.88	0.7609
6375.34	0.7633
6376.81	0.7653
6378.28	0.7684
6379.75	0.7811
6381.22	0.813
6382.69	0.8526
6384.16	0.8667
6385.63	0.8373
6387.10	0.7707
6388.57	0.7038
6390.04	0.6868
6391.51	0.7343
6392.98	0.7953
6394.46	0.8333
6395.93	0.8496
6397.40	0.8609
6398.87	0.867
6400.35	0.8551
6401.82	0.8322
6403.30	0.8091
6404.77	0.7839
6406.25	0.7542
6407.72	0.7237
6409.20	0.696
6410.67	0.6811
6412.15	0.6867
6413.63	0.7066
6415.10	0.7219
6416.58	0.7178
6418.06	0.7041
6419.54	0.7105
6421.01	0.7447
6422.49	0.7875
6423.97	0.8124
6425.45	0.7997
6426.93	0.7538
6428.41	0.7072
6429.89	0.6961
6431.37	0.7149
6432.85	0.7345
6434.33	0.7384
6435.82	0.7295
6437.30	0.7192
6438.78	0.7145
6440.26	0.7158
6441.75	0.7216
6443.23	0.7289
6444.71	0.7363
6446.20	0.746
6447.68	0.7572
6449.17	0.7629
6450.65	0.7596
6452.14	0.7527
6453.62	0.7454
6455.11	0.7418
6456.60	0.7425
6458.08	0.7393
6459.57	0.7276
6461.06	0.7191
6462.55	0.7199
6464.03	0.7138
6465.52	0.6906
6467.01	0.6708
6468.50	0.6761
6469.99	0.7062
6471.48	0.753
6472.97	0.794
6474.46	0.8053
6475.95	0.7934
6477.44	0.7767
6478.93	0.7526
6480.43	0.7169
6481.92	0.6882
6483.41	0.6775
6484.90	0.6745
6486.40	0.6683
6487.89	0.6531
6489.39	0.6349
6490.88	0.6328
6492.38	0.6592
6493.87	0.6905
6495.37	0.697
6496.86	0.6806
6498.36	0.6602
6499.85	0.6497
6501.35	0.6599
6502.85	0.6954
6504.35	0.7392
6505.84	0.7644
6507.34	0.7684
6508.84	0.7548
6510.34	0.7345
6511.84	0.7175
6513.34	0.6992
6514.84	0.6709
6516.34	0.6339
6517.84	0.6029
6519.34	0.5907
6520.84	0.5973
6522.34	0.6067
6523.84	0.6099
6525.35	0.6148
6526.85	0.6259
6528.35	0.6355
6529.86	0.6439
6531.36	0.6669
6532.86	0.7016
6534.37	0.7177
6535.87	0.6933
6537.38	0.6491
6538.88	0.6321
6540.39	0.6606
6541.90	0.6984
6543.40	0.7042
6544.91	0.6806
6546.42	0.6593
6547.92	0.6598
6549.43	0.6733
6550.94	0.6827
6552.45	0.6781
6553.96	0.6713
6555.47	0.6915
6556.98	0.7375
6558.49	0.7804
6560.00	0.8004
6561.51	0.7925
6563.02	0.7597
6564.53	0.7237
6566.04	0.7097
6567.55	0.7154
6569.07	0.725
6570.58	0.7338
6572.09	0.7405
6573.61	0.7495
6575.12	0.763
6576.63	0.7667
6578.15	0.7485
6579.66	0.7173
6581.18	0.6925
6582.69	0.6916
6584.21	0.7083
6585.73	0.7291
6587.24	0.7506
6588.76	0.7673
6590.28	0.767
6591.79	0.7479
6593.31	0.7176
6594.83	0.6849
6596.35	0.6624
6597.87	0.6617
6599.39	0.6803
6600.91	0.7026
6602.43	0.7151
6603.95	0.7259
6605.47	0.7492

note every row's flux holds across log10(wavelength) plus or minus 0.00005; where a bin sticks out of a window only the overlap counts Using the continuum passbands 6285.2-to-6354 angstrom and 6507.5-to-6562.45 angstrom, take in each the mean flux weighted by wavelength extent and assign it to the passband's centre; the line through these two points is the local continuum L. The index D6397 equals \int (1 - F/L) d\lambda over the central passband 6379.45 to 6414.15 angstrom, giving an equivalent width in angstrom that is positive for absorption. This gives -2.9 angstrom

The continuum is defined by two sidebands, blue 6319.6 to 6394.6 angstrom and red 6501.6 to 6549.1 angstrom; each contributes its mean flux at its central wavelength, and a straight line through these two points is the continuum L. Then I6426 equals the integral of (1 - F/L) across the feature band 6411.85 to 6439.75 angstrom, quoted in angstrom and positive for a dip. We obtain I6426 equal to -0.5 angstrom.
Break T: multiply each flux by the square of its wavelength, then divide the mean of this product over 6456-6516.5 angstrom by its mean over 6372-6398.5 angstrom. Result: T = 0.92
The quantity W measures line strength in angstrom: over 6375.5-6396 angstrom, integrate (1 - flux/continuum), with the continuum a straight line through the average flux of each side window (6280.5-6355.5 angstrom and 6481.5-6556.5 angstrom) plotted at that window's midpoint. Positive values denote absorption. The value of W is -2.0 angstrom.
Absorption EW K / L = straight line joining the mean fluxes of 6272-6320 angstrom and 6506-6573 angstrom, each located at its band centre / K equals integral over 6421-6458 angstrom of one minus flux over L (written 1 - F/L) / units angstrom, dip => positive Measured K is -1.8 angstrom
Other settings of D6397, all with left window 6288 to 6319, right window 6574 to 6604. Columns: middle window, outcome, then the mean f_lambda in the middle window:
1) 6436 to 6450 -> 0.2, 0.734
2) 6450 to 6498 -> 1.7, 0.714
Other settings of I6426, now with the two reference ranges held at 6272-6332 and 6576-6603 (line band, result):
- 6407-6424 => 0.2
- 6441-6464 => -0.4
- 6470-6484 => -0.5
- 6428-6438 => 0.1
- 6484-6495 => 1.0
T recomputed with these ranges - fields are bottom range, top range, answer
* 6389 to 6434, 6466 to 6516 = 0.95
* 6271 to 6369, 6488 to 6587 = 1.00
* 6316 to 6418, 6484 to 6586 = 0.96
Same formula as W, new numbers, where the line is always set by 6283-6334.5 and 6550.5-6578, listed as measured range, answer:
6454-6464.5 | 0.13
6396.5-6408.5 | -1.12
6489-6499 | 0.98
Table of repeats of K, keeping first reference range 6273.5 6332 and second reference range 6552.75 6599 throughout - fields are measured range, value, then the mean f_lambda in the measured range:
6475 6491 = 0.7 angstrom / 0.701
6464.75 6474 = 0.2 angstrom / 0.718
